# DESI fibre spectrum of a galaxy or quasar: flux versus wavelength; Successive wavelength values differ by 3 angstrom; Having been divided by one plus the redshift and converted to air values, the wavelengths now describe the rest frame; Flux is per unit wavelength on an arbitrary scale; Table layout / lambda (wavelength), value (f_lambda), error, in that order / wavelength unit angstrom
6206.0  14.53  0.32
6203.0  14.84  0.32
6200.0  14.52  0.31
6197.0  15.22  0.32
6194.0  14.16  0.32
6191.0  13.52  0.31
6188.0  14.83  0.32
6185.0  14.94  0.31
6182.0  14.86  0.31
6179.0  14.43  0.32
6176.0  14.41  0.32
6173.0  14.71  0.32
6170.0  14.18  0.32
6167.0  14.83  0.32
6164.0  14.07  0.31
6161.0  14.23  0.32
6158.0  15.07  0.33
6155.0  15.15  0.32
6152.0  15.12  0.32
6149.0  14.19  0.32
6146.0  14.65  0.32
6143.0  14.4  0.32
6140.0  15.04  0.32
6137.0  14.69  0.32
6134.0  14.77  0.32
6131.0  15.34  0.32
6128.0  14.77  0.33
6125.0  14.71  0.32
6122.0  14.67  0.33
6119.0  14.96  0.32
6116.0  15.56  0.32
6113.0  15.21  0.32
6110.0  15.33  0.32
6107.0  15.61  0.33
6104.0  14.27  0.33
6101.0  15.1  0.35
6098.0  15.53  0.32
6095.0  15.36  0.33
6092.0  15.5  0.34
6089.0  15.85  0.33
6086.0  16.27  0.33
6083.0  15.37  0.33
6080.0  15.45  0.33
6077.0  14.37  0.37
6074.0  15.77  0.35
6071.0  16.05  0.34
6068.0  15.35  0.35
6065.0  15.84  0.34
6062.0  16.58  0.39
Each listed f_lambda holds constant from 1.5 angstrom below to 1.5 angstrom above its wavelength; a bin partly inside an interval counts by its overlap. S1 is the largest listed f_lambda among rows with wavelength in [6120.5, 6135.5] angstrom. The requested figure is 15.34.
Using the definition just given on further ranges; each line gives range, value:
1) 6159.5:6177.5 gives 14.83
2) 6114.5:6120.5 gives 15.56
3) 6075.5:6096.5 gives 16.27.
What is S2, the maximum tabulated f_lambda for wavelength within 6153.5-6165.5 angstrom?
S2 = 15.15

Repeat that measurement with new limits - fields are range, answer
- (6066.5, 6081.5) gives 16.05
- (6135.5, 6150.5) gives 15.04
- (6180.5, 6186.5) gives 14.94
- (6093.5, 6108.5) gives 15.61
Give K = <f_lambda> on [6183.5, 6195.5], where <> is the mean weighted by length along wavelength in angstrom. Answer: 14.4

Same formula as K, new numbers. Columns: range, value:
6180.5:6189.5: 14.9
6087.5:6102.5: 15.5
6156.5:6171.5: 14.5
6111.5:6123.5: 15.1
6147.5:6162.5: 14.8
